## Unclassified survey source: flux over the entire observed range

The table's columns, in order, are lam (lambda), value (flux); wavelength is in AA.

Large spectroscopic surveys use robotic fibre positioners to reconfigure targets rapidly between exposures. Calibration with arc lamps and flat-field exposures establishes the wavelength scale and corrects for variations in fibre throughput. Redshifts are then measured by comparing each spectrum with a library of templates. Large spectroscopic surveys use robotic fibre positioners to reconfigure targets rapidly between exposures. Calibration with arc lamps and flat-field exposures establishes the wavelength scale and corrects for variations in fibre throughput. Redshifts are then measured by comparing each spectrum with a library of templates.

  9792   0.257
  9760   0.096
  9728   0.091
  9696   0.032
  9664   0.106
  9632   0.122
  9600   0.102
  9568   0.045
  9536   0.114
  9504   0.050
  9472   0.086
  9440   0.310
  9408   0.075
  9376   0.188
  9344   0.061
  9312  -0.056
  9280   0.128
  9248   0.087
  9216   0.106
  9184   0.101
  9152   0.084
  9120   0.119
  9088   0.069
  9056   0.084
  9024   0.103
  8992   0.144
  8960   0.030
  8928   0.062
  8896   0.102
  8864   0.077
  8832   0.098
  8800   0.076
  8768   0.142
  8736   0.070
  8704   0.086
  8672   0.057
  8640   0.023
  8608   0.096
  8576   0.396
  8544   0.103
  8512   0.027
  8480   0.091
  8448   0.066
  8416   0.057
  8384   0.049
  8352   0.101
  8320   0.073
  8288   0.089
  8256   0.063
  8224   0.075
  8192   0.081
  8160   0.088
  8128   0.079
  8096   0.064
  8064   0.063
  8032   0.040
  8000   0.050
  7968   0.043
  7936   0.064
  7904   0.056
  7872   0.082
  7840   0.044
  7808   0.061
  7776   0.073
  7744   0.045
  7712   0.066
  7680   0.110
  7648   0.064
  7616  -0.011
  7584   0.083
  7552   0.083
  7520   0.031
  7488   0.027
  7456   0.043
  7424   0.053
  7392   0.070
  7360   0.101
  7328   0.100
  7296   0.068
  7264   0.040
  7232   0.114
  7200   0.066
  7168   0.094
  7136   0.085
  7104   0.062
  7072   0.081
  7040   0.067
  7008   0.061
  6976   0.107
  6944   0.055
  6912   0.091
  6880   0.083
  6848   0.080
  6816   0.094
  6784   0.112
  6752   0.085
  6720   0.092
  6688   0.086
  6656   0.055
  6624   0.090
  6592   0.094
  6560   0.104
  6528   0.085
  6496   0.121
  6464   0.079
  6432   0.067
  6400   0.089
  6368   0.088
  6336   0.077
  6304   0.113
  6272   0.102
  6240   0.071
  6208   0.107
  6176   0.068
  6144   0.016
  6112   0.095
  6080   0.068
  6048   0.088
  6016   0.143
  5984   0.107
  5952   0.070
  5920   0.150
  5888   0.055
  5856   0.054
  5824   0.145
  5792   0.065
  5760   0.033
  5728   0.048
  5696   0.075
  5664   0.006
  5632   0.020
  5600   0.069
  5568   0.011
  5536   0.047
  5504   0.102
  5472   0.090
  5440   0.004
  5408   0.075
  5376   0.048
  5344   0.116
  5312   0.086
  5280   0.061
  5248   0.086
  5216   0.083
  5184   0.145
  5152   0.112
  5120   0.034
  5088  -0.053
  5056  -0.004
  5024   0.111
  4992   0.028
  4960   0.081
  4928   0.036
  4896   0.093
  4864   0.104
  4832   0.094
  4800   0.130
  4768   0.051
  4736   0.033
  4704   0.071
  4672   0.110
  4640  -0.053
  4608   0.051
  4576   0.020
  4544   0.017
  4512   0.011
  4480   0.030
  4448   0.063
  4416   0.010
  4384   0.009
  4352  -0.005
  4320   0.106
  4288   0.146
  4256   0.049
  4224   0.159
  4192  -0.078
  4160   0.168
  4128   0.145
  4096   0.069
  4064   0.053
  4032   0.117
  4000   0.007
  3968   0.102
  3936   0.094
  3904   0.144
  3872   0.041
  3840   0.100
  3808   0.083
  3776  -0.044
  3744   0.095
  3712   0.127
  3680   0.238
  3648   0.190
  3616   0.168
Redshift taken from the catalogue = 1.297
